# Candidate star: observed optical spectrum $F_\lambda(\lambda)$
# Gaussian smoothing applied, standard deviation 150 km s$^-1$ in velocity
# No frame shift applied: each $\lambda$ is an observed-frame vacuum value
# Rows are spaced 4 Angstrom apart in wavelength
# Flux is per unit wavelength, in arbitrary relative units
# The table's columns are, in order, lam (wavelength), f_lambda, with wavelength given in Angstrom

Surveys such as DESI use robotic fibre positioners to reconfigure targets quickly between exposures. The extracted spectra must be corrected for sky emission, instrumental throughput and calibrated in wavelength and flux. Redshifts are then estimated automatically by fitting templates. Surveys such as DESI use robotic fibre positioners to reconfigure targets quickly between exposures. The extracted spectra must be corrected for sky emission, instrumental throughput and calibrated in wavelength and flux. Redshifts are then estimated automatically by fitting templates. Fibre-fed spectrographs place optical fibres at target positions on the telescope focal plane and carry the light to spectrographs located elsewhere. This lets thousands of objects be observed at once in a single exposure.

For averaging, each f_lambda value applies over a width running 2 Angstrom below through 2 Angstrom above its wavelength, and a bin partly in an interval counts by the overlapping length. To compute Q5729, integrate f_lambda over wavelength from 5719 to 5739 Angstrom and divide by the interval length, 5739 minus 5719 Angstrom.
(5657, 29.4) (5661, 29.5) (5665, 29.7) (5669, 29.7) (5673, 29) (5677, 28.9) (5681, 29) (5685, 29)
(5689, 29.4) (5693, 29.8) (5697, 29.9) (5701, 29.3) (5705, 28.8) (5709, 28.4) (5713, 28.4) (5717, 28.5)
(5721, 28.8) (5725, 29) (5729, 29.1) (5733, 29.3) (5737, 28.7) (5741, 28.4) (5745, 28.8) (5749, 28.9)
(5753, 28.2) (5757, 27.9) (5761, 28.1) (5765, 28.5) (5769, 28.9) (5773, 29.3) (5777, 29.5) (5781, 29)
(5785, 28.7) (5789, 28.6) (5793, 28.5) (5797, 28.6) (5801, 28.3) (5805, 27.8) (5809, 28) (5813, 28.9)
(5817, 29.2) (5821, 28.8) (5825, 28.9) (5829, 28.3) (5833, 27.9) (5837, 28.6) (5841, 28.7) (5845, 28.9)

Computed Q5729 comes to 29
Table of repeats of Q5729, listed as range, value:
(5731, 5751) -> 28.8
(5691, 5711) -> 29.2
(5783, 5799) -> 28.6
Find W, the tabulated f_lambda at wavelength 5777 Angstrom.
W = 29.5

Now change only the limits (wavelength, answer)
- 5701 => 29.3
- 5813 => 28.9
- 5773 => 29.3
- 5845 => 28.9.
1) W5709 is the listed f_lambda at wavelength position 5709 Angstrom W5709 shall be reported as 28.4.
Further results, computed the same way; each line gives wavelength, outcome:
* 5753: 28.2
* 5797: 28.6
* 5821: 28.8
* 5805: 27.8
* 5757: 27.9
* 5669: 29.7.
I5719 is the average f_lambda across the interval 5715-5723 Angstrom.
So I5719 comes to 28.6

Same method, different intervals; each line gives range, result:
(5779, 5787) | 28.9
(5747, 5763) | 28.3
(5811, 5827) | 29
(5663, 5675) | 29.5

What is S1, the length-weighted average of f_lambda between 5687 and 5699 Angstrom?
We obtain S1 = 29.7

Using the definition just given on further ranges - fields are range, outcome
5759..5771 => 28.5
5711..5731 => 28.8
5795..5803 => 28.5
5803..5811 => 27.9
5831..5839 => 28.2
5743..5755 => 28.6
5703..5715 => 28.5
